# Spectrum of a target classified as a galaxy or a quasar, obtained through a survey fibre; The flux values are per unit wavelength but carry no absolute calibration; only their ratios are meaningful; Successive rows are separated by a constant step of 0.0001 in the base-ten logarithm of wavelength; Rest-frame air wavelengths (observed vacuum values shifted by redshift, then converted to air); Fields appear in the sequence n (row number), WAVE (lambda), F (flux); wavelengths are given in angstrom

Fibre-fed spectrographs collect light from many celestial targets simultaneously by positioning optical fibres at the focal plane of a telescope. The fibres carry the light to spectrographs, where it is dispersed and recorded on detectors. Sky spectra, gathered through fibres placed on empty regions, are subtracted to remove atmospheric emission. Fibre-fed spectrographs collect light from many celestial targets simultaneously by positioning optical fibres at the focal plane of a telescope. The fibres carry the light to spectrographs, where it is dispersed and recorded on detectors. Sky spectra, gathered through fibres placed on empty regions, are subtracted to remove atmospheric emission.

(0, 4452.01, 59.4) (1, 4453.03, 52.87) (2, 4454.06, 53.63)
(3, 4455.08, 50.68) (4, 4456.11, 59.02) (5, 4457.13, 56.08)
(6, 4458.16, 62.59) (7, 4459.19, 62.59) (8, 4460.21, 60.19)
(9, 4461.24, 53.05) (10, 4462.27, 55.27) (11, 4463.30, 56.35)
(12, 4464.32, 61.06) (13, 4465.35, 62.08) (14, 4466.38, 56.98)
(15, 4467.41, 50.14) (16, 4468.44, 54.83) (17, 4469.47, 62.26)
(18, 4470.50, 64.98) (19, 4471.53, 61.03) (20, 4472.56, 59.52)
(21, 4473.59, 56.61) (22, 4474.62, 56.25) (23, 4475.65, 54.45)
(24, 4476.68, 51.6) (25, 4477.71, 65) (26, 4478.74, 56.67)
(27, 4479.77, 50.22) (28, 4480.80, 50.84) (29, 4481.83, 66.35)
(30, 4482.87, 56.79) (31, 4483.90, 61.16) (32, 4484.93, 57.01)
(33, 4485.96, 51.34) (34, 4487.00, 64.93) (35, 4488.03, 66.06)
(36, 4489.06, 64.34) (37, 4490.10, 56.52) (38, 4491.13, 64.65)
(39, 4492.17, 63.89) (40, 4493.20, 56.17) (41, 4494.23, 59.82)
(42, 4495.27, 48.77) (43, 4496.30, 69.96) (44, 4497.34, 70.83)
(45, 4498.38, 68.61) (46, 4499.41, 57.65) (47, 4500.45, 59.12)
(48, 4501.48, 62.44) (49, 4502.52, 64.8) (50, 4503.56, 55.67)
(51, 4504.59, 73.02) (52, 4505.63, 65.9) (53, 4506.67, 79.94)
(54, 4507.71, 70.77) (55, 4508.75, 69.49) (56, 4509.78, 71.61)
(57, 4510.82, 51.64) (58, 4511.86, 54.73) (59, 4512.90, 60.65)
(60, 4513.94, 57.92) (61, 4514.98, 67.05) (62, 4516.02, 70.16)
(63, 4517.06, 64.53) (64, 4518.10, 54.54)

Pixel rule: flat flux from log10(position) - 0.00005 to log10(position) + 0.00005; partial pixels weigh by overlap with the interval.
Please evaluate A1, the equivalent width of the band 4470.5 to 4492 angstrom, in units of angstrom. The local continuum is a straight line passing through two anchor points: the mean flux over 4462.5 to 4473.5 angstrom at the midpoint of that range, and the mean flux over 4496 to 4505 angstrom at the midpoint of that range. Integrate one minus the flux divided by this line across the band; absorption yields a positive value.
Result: 0.79 angstrom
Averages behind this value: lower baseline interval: 58.7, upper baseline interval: 64.4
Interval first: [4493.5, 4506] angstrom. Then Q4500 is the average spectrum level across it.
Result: 62.9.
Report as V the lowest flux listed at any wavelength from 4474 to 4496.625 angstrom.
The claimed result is 48.77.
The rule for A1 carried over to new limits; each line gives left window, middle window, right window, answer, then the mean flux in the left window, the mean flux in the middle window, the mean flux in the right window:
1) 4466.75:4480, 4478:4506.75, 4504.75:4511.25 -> 1.0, 57.3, 61.3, 68.7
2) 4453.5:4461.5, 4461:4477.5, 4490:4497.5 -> 0.3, 57.3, 57.5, 61.2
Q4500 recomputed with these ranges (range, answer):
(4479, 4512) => 62.1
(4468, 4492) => 58.9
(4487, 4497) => 61.5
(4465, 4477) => 57.6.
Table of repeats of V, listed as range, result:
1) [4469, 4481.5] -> 50.22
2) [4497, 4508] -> 55.67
